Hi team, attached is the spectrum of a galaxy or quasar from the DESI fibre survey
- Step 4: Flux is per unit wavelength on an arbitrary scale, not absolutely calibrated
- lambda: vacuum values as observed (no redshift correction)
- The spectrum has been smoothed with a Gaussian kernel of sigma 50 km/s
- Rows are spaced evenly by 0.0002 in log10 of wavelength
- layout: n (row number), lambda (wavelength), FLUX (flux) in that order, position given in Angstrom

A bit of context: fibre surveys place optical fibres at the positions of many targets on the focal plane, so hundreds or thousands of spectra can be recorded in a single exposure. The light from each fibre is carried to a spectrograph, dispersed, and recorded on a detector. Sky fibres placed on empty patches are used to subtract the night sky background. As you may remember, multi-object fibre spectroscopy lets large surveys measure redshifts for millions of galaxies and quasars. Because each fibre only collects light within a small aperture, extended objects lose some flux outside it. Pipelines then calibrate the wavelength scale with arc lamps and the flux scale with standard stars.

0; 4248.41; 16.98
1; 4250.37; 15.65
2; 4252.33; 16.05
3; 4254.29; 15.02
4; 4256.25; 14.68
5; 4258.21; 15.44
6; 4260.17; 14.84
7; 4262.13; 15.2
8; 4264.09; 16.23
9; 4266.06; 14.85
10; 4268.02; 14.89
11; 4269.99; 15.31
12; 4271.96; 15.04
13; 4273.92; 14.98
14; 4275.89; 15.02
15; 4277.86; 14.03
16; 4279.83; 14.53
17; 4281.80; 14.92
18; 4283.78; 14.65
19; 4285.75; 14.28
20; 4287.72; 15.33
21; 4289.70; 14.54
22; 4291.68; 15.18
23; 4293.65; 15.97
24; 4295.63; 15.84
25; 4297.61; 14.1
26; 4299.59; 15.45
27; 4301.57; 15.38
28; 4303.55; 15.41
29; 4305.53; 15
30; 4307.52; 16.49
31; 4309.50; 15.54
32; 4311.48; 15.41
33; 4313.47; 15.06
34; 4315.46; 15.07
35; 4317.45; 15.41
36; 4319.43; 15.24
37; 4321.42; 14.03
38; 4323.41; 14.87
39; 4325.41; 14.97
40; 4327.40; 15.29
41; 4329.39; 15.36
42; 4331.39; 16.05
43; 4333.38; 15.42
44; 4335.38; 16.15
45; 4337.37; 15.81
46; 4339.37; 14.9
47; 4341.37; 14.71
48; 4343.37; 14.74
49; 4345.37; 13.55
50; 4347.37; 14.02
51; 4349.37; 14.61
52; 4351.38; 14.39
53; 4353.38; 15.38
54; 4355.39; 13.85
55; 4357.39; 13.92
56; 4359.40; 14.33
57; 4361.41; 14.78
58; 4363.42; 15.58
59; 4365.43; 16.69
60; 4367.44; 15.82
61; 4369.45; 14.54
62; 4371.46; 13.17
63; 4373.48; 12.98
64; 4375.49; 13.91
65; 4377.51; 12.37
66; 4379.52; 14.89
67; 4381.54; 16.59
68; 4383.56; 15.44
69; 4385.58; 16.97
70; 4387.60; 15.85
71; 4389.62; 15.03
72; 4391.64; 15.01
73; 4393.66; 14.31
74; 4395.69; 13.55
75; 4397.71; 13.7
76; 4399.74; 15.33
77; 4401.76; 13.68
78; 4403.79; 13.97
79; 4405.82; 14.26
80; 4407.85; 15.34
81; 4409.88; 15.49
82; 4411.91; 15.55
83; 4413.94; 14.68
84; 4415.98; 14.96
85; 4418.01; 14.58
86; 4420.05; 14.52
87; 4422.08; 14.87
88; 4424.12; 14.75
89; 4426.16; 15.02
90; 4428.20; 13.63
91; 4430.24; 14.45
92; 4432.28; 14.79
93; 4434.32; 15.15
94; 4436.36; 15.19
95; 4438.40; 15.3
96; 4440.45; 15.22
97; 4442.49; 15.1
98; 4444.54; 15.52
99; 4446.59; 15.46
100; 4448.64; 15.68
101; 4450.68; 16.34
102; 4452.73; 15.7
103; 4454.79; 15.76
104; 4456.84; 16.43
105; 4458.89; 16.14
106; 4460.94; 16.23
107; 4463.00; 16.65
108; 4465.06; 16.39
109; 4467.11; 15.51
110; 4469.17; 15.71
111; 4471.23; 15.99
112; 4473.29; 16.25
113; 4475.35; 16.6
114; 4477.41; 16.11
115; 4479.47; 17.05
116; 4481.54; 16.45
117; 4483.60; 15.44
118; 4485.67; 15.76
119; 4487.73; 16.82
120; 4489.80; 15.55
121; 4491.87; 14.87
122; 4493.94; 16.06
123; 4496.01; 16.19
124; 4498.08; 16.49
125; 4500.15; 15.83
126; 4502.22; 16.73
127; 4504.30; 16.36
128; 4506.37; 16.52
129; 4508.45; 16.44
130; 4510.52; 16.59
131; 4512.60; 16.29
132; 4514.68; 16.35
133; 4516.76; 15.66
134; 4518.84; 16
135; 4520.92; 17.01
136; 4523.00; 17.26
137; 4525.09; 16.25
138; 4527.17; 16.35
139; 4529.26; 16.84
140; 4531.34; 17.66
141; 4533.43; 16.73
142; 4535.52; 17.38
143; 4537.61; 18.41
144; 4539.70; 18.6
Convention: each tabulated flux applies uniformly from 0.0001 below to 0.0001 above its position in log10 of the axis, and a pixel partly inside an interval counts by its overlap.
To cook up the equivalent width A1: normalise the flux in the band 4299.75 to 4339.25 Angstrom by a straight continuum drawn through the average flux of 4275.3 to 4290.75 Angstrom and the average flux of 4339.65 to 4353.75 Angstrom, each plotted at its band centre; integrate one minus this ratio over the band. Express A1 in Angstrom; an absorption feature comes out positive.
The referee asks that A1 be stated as -2.2 Angstrom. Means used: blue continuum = 14.6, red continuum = 14.5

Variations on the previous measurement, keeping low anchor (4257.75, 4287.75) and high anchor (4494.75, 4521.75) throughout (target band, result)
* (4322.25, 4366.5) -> 1.2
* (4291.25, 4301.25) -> -0.2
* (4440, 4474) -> 0.3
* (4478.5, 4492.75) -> 0.2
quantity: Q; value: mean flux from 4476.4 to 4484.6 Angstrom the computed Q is 16.3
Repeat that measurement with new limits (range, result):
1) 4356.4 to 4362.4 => 14.3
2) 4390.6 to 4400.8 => 14.4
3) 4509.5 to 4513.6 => 16.4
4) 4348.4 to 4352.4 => 14.5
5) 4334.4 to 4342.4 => 15.4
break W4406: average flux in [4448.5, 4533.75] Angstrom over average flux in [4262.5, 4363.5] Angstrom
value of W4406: 1.08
